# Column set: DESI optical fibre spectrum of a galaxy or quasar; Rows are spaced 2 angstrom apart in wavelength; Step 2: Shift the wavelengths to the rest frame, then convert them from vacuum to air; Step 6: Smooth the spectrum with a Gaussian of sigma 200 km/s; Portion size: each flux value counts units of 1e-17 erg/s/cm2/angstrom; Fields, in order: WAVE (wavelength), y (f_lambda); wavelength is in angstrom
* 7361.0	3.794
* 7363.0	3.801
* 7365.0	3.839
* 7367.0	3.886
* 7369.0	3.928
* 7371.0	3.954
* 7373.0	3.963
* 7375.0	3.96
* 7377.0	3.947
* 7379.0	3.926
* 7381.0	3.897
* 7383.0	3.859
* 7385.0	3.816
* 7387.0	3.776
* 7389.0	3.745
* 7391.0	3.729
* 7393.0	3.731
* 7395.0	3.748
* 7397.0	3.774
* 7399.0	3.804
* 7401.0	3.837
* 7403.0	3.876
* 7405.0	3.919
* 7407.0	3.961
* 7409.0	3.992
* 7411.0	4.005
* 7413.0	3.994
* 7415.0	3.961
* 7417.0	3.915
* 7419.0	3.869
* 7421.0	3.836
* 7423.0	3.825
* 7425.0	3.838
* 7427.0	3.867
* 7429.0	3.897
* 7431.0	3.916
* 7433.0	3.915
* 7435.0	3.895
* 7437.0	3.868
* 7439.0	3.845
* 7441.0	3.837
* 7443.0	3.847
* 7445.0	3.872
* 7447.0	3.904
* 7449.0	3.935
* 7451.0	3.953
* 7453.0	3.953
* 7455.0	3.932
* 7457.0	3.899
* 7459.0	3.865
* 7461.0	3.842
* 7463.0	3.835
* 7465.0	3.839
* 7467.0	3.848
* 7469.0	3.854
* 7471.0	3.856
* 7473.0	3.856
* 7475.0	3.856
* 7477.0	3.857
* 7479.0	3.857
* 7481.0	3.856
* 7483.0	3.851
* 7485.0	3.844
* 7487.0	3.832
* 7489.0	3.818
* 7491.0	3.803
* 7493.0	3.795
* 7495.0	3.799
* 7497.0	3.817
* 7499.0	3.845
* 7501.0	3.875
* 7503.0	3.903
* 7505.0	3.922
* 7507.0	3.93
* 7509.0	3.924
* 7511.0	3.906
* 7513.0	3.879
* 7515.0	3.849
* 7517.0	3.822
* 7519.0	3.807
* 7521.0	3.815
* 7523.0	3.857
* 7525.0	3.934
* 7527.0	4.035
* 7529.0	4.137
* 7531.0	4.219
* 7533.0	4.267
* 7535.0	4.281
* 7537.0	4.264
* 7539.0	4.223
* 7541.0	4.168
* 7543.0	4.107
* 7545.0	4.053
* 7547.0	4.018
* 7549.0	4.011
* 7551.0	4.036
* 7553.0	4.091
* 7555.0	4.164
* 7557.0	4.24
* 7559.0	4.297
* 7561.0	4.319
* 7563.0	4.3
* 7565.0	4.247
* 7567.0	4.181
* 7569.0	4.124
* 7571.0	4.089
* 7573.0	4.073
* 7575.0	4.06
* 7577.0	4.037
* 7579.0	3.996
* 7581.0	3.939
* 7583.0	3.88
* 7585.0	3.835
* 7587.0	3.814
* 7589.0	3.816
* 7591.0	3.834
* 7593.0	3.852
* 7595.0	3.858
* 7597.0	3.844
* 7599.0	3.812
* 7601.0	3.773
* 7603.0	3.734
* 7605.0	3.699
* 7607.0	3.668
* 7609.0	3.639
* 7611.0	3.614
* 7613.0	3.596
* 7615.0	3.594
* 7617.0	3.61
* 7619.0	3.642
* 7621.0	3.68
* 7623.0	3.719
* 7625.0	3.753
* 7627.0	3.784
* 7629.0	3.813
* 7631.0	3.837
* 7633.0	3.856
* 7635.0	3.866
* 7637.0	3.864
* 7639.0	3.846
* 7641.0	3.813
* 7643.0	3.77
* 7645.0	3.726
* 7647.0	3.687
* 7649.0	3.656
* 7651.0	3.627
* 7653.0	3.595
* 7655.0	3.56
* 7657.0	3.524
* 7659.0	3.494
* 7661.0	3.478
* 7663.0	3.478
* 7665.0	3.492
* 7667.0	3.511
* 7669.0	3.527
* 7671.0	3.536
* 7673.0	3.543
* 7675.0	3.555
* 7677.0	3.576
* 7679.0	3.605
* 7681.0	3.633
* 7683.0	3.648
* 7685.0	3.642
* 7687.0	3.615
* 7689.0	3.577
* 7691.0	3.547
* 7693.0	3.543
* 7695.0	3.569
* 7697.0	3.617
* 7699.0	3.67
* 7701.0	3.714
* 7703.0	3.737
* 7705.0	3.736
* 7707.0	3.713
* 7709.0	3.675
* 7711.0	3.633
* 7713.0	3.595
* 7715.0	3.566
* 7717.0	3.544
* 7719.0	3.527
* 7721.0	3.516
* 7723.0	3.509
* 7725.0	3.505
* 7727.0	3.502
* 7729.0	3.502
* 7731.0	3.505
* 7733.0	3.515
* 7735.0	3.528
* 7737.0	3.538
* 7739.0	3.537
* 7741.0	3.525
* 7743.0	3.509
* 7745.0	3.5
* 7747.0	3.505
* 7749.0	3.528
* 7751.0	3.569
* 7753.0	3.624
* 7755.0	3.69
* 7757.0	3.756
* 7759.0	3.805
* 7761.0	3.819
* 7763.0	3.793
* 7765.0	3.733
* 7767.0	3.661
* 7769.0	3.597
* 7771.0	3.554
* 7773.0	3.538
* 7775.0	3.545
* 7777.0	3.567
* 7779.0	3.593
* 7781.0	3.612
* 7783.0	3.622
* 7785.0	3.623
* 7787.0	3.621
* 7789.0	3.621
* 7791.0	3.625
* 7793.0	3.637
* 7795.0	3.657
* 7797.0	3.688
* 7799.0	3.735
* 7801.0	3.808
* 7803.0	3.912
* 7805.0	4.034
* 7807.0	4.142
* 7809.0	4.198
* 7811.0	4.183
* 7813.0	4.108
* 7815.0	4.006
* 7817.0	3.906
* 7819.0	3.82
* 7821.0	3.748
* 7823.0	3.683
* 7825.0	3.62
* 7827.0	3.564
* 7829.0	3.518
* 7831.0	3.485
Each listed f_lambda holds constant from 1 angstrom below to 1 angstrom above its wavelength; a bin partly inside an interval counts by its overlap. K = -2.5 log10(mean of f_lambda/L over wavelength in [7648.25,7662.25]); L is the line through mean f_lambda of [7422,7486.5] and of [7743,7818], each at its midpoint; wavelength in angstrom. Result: 0.067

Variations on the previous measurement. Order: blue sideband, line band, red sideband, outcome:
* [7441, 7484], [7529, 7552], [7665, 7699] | -0.10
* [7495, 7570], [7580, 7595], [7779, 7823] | 0.04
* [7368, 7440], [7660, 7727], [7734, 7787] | 0.02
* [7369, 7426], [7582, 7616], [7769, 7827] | 0.02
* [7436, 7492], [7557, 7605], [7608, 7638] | -0.06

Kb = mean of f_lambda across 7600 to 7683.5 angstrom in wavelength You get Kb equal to 3.66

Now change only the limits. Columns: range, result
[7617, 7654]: 3.75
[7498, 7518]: 3.89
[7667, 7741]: 3.58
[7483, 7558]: 3.98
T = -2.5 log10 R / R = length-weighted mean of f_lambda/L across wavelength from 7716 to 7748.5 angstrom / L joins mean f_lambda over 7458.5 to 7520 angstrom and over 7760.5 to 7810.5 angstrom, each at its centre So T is 0.07 mag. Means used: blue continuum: 3.85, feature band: 3.52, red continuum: 3.72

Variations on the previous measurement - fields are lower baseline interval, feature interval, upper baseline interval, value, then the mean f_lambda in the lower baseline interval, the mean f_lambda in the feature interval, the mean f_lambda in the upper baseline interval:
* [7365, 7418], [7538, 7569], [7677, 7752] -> -0.12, 3.88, 4.16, 3.58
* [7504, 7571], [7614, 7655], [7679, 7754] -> 0.02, 4.07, 3.73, 3.58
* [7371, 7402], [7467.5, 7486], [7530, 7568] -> 0.05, 3.84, 3.85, 4.18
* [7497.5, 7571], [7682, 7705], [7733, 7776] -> 0.03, 4.06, 3.63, 3.61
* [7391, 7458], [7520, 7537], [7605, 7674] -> -0.08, 3.88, 4.08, 3.66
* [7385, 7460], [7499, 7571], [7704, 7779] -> -0.08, 3.87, 4.06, 3.59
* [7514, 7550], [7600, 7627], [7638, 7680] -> 0.02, 4.05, 3.68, 3.6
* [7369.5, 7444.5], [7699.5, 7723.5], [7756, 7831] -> 0.04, 3.87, 3.63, 3.74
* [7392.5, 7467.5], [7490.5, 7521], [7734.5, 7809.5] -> -0.01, 3.88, 3.86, 3.67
